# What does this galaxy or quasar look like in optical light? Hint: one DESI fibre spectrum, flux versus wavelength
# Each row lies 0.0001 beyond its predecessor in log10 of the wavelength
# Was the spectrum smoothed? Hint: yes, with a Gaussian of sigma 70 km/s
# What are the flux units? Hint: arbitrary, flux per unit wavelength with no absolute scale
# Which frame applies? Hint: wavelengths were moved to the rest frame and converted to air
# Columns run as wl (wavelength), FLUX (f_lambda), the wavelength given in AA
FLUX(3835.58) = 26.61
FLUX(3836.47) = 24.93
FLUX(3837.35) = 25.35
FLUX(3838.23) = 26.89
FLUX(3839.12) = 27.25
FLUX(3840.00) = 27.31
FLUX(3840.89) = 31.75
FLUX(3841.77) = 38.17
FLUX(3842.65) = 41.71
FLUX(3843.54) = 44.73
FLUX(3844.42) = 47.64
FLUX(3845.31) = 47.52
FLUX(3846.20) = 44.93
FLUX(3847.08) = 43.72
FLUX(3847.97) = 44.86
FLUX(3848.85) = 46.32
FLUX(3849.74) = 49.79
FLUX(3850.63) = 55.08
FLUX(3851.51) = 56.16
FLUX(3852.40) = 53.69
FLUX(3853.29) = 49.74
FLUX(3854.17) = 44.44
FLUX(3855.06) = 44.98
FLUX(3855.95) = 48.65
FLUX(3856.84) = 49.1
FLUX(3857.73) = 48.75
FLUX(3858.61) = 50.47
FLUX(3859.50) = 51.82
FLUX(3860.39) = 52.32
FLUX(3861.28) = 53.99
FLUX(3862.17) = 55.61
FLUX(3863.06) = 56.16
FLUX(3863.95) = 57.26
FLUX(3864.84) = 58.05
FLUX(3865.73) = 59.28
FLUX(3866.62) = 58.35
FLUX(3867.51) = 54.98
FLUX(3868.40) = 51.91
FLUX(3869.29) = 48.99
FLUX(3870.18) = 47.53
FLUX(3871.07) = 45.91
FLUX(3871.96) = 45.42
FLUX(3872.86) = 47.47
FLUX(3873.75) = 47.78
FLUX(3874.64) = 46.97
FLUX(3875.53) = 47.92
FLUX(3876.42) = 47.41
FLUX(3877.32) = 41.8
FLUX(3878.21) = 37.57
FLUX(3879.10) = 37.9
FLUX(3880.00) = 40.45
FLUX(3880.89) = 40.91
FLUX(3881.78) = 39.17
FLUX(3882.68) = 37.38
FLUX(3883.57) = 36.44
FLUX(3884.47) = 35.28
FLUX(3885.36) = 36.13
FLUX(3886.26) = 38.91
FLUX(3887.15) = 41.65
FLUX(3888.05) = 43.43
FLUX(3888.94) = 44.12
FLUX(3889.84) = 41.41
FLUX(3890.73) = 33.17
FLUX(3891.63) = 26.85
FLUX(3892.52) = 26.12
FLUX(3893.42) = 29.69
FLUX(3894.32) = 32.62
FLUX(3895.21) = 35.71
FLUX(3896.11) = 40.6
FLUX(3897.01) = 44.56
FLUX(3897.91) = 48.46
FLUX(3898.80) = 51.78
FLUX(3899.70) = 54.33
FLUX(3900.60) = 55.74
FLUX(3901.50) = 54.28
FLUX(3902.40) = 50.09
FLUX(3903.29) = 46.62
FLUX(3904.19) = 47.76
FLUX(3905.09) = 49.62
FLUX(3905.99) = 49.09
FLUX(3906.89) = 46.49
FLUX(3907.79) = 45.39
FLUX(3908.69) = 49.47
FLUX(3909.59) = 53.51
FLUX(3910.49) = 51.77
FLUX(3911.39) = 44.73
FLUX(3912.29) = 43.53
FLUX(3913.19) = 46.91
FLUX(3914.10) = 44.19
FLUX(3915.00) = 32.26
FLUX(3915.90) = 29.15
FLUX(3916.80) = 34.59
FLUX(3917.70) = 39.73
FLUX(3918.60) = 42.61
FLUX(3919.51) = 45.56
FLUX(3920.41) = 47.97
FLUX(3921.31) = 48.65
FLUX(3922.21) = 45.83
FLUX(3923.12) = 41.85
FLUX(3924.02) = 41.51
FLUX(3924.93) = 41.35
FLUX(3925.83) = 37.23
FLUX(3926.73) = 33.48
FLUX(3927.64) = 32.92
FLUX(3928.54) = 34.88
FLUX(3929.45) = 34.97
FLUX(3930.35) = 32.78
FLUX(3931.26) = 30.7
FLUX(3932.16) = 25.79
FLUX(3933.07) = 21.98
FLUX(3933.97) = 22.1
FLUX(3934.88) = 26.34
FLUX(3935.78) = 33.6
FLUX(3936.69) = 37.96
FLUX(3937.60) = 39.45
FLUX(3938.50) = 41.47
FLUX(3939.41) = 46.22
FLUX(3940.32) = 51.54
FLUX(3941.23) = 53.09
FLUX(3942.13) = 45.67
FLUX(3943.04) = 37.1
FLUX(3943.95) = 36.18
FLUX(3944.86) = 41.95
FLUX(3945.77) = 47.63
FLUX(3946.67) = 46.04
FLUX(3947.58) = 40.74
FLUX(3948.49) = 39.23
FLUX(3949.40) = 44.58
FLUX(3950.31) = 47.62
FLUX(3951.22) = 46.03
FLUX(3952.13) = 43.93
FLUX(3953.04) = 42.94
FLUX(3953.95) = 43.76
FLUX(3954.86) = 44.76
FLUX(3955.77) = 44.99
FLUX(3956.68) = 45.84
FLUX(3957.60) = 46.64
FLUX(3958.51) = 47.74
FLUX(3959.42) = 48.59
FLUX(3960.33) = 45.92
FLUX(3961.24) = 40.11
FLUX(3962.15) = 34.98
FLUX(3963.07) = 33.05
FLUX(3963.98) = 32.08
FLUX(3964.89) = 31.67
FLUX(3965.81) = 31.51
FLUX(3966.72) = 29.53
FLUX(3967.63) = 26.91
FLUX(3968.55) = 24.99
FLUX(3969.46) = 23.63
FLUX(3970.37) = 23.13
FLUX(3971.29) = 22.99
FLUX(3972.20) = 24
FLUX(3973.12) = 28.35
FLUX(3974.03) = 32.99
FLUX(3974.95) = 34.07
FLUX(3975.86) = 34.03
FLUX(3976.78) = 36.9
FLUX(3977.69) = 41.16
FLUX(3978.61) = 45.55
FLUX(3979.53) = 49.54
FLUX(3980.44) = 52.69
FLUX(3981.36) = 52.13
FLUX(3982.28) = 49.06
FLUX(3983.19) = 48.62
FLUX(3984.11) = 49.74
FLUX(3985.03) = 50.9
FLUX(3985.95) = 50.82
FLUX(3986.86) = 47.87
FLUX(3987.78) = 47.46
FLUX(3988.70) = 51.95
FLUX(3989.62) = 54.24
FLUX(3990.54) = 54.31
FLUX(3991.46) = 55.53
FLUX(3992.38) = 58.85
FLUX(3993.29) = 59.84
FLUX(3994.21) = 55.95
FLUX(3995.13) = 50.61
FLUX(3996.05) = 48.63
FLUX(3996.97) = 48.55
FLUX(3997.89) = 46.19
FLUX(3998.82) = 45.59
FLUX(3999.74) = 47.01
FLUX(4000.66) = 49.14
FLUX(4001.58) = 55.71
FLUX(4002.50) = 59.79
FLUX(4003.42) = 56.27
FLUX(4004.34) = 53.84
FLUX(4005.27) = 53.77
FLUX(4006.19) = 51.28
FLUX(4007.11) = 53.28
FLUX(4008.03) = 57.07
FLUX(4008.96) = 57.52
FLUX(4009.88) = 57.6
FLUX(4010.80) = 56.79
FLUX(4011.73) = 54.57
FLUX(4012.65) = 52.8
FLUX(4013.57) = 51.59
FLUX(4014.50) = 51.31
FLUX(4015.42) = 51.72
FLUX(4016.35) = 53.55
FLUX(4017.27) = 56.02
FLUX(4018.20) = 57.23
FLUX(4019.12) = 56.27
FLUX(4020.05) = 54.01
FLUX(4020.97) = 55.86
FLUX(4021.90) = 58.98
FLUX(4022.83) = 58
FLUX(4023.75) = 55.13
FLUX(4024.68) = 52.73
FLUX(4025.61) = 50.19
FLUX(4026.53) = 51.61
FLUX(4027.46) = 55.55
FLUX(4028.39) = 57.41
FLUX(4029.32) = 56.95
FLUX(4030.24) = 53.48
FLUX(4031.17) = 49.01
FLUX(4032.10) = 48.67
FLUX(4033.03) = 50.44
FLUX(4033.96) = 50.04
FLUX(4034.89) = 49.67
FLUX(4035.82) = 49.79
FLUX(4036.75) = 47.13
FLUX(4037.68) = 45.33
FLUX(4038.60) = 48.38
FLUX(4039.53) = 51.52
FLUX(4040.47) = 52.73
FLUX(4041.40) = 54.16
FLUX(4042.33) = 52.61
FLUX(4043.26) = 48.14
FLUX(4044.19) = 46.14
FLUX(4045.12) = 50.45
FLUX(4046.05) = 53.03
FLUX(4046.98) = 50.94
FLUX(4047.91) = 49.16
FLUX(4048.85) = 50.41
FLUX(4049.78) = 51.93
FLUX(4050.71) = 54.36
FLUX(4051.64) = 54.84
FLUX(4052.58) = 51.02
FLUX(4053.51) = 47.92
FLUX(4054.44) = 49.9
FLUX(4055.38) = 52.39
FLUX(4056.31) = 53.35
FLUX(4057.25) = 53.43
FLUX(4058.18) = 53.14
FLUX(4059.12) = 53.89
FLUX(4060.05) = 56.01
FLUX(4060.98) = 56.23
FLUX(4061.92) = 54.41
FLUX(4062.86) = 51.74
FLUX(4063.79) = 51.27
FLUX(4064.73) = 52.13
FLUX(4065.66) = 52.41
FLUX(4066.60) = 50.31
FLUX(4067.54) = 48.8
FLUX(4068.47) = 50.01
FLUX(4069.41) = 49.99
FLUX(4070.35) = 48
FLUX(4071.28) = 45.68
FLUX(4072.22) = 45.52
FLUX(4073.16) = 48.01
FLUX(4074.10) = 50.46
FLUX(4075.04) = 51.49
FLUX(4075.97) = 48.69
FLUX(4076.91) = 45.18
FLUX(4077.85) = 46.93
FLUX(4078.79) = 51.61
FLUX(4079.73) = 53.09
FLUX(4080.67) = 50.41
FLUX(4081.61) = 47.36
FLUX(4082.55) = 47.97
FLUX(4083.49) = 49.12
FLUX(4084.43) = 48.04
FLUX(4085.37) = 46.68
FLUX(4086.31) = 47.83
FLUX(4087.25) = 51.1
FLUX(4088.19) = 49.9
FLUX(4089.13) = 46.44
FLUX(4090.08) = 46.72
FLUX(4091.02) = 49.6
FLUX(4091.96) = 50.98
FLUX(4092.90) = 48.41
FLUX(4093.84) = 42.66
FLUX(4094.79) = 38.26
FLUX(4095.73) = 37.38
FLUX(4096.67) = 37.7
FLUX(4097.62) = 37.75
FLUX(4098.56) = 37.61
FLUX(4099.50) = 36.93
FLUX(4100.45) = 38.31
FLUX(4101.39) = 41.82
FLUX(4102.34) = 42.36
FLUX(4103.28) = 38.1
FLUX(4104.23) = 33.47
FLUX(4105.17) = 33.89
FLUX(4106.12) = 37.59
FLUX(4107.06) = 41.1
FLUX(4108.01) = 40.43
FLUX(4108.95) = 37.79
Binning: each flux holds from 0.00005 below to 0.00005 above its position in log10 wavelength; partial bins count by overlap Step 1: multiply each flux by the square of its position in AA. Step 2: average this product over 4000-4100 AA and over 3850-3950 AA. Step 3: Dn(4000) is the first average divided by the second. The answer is 1.26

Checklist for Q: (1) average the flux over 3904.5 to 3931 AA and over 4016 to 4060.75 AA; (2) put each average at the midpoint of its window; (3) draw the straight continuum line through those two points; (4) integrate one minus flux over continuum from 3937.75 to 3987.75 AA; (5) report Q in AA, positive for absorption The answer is 5.5 AA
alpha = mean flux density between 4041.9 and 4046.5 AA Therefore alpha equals 50.1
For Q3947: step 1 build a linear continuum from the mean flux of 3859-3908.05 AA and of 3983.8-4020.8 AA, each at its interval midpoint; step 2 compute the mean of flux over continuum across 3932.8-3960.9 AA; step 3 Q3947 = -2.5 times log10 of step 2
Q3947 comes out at 0.18 mag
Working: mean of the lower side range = 45.4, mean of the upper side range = 53.2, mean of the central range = 42.1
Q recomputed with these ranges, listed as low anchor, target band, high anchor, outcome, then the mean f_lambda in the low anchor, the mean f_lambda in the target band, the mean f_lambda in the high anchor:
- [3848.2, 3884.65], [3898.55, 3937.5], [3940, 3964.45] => 3.5 AA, 48.3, 41.3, 43.4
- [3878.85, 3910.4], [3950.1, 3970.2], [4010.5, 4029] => 4.2 AA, 42.6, 38.6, 54.5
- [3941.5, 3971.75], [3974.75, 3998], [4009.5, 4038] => -2.0 AA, 38.9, 49.3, 53.2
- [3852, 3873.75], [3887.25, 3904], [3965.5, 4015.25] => 2.6 AA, 51.4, 42.3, 46.6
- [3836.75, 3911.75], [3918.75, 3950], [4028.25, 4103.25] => 4.8 AA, 45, 39.1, 48.9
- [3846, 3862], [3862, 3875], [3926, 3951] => -1.2 AA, 49.6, 52.1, 38.1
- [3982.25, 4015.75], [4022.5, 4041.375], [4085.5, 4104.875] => -0.9 AA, 52.7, 51.7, 42.7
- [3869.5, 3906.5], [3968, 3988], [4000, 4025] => 4.7 AA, 42.6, 39.4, 54.8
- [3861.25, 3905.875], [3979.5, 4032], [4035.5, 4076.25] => -4.3 AA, 45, 53.2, 50.9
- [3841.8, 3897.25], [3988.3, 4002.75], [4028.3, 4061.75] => -0.8 AA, 45.2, 52.5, 51.5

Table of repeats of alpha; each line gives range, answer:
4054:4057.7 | 52.2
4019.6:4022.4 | 56.3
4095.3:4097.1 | 37.6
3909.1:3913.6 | 48.1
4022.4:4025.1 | 55.4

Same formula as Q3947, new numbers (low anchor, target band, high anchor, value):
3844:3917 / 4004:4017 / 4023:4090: -0.10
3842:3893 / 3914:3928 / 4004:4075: 0.20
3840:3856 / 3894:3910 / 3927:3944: -0.20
